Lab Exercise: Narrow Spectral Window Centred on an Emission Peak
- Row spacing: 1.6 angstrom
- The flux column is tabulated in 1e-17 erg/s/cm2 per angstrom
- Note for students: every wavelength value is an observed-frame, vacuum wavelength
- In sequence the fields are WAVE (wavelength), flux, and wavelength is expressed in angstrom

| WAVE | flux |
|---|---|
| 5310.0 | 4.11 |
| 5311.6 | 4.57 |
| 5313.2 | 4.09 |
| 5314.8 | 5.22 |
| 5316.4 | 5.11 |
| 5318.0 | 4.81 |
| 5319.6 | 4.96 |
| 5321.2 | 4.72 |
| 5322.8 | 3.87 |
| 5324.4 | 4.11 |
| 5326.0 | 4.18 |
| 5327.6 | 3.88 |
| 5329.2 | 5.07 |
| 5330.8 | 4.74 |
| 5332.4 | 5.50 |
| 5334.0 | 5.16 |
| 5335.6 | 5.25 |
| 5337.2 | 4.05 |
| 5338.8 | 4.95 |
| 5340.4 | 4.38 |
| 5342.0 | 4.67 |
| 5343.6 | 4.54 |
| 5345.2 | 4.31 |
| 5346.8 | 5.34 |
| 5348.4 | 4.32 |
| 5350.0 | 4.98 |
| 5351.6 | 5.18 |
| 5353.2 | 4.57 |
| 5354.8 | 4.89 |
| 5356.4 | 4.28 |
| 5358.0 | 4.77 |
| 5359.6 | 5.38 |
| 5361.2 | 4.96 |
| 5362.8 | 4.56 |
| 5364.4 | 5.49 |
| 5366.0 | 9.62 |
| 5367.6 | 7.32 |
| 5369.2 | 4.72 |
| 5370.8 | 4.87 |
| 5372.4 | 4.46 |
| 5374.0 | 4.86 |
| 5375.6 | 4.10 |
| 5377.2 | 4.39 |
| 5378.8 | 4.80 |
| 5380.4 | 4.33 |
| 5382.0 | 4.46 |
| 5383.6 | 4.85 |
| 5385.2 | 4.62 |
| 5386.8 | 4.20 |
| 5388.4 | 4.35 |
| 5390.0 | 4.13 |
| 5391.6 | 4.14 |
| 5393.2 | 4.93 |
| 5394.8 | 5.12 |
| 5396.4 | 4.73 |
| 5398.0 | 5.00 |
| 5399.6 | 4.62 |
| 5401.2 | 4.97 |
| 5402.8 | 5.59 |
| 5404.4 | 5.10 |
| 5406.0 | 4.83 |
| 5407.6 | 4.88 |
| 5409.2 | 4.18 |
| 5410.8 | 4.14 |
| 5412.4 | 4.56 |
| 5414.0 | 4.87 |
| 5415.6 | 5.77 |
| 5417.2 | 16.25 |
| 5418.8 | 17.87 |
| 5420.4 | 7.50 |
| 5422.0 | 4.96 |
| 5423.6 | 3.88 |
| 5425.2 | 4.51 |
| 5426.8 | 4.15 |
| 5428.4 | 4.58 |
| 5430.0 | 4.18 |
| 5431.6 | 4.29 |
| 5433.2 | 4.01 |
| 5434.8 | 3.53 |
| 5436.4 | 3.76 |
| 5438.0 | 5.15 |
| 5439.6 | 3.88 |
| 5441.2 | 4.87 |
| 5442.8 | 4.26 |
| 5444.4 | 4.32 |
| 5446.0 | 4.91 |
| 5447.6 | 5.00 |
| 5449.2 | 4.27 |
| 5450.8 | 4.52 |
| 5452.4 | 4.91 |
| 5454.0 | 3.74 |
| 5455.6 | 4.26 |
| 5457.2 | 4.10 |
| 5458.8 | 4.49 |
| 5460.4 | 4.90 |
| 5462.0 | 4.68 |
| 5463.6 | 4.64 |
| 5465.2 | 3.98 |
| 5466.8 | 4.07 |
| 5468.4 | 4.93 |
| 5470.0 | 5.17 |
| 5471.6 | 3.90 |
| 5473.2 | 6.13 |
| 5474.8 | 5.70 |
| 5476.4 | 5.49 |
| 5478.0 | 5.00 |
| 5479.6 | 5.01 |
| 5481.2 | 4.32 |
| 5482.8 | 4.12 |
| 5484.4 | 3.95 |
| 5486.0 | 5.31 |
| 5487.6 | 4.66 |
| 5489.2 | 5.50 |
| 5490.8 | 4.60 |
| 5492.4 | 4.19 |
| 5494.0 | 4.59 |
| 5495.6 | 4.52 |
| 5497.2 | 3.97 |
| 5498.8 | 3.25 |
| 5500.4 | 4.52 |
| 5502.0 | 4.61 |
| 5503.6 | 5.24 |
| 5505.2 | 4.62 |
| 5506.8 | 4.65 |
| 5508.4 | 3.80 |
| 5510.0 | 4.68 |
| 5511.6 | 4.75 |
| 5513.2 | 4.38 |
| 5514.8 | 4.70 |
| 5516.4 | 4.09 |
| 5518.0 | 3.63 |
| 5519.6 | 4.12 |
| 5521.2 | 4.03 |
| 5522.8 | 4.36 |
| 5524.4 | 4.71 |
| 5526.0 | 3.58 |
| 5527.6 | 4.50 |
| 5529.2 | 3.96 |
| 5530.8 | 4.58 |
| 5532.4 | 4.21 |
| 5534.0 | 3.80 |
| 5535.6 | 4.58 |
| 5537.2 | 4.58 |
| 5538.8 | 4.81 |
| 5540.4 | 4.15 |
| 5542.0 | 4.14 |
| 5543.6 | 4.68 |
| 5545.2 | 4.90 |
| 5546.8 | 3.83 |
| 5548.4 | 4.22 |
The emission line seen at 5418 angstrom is [O III] 5007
